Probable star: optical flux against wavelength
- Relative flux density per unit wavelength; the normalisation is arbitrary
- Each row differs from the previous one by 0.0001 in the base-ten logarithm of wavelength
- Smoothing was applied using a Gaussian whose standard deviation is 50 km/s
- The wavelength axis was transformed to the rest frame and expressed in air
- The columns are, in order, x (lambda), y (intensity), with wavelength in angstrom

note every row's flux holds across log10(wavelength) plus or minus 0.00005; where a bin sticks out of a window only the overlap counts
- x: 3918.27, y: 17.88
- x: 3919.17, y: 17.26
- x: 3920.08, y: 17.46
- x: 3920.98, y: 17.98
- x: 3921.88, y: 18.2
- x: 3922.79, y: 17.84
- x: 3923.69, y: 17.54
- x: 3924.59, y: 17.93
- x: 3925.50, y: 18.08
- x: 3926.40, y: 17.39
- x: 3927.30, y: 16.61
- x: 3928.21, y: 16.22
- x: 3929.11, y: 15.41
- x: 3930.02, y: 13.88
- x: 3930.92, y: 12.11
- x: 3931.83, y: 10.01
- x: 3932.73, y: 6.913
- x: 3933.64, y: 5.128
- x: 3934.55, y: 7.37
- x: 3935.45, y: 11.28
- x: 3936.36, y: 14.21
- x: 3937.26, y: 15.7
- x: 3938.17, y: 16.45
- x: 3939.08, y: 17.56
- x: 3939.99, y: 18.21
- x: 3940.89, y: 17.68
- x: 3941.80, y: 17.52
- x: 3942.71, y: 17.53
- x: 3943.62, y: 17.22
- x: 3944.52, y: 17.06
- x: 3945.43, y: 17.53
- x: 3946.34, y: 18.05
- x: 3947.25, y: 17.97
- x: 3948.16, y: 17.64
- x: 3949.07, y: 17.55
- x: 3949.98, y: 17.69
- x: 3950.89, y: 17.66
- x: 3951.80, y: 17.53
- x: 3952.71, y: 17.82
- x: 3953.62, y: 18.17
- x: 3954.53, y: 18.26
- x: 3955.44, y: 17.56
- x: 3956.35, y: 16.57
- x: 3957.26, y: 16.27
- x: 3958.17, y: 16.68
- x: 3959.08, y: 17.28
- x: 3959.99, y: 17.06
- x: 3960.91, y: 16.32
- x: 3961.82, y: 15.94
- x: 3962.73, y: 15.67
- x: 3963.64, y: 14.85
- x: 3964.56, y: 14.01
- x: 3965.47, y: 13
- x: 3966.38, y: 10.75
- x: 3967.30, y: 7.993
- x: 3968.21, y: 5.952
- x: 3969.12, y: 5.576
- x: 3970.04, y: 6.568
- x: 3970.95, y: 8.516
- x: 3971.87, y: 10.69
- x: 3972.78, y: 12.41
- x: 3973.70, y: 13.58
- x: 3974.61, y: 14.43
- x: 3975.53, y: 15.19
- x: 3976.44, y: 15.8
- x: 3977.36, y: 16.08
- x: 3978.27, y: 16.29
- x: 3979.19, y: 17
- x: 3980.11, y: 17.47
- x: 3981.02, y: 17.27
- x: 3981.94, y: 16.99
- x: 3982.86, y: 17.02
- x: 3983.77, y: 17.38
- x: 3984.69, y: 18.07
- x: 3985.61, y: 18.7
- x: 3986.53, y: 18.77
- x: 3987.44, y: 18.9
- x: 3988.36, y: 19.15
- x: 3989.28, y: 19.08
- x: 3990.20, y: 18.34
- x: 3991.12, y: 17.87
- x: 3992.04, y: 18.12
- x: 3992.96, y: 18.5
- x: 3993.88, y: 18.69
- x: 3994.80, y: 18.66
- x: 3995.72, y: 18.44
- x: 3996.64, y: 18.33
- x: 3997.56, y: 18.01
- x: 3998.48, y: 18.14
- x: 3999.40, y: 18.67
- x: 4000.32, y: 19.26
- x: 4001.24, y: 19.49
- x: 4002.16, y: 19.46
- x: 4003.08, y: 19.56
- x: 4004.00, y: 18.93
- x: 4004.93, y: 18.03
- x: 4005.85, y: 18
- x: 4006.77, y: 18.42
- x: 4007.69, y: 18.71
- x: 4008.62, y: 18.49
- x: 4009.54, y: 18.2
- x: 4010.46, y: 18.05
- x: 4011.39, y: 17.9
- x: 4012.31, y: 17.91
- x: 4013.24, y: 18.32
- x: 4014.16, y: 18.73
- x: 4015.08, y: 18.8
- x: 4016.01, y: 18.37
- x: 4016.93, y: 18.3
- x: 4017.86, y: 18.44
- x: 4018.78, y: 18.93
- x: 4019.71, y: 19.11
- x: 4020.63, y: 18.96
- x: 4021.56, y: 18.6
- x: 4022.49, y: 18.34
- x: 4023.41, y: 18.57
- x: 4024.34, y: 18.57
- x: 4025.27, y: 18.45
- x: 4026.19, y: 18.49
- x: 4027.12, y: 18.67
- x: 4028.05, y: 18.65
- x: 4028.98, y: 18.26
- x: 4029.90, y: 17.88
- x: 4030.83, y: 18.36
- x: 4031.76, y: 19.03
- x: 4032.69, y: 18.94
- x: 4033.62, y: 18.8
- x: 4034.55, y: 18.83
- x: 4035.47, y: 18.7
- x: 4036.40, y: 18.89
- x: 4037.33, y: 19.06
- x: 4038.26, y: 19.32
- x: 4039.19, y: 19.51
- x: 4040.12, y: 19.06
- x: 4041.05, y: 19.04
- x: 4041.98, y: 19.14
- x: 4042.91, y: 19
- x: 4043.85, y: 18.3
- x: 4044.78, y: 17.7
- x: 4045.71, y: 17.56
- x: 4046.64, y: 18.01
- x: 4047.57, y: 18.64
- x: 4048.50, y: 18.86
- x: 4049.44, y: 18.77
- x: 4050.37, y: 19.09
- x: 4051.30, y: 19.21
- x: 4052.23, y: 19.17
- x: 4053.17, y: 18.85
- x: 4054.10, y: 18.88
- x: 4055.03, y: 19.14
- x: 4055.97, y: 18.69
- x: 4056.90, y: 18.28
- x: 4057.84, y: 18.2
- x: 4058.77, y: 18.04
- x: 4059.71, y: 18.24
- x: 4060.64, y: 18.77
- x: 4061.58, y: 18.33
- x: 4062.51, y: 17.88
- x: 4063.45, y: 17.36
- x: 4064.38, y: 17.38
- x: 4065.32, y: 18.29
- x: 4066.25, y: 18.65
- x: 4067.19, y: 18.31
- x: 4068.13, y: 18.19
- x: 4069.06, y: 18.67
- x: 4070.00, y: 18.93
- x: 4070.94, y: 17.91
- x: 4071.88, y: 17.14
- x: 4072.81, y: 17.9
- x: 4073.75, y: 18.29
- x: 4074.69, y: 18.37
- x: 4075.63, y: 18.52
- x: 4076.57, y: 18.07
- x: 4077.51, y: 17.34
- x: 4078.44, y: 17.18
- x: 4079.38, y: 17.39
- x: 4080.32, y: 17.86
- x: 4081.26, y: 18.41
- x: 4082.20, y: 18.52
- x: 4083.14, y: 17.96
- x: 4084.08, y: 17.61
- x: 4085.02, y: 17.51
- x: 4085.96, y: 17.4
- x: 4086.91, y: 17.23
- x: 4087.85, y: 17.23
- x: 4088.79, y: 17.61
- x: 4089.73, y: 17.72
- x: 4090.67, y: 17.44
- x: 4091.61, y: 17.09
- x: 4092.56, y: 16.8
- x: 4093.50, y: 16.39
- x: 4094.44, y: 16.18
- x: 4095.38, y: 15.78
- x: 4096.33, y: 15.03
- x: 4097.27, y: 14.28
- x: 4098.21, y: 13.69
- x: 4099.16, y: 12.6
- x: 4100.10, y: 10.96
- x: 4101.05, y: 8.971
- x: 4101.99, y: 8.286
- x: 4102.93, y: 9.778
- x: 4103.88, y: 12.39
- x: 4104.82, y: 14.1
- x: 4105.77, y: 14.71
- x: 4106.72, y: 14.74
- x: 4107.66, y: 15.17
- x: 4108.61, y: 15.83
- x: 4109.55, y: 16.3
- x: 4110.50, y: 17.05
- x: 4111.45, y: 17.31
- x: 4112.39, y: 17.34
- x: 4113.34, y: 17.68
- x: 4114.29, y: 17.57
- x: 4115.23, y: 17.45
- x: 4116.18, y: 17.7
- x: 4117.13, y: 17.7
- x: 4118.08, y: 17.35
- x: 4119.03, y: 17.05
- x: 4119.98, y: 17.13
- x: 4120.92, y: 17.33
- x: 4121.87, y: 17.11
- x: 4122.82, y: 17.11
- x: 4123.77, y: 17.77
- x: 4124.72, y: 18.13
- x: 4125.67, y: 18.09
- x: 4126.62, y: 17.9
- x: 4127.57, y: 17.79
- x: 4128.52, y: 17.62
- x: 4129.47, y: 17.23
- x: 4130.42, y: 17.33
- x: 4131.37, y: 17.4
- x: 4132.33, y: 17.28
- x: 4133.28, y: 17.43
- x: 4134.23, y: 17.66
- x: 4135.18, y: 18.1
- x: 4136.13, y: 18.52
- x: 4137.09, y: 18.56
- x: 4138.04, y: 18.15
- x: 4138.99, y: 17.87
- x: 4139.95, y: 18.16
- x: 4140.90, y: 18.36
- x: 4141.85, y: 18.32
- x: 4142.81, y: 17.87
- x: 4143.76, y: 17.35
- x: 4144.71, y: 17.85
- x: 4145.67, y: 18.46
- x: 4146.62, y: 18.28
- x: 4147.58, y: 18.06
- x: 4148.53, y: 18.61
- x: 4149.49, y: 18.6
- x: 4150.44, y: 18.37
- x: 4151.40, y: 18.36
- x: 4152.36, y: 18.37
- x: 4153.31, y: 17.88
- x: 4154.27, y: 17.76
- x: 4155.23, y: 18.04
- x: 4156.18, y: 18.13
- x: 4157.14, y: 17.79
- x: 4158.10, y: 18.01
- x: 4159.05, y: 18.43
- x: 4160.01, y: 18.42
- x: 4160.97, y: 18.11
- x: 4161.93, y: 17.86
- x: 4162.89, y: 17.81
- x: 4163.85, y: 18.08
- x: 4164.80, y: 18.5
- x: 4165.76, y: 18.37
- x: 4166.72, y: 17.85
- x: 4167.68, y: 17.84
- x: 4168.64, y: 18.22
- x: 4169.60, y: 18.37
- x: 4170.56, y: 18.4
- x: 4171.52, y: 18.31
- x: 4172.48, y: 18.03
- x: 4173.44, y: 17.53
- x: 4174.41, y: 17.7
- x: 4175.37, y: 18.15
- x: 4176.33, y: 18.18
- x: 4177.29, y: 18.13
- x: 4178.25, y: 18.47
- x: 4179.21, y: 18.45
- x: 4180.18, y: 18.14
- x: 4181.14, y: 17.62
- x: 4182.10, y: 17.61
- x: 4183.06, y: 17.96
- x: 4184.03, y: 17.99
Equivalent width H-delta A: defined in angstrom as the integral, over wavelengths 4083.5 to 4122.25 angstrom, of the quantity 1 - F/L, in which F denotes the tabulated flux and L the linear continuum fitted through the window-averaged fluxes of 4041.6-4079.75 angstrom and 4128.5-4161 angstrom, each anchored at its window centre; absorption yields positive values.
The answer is 5.2 angstrom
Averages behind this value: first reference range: 18.3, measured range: 15.7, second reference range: 18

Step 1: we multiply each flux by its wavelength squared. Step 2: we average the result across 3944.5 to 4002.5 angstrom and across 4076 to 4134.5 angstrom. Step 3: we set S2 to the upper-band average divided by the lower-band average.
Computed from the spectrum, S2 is 1.08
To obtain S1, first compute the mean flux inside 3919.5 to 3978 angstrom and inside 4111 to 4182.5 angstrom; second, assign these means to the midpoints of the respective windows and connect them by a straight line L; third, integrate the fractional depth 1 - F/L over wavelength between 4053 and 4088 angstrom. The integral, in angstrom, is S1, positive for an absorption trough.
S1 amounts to -2.7 angstrom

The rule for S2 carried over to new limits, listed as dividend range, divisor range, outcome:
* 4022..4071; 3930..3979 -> 1.34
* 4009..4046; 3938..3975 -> 1.27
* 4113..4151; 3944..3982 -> 1.29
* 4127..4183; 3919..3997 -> 1.26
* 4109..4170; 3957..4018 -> 1.16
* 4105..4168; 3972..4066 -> 1.03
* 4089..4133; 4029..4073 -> 0.89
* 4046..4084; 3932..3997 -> 1.23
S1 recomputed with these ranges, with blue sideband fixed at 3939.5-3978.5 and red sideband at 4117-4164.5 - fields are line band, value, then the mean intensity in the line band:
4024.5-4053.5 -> -4.2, 18.7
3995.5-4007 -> -2.1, 18.7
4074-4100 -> 0.3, 16.9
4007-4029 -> -3.4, 18.5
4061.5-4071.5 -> -0.8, 18.2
